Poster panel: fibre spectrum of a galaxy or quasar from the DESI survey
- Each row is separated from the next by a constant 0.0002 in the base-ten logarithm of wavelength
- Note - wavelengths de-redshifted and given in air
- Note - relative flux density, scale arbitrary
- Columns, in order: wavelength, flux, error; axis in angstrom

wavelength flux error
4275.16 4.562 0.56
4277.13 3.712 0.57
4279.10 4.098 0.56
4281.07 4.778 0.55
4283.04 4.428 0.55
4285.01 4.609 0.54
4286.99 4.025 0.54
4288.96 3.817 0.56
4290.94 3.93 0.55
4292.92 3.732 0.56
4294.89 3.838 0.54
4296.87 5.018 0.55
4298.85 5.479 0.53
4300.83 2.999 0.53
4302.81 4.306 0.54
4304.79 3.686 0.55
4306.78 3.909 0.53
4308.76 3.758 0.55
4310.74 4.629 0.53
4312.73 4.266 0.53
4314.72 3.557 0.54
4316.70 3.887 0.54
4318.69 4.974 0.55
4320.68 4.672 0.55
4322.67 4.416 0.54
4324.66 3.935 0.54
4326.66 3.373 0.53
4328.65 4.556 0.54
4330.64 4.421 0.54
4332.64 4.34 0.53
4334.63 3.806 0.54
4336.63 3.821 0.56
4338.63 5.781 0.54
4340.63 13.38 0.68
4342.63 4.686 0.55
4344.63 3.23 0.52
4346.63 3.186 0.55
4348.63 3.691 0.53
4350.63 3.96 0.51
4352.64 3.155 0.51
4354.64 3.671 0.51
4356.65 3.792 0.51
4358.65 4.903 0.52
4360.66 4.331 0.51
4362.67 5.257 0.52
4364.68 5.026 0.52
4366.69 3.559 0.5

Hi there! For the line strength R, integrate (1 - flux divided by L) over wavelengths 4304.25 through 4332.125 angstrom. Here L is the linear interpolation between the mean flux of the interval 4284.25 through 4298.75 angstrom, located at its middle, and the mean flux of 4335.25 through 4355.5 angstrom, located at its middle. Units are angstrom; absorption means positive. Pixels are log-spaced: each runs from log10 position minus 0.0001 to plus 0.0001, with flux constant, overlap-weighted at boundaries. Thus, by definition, 2.3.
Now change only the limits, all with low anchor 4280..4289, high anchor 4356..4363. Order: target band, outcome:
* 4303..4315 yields 1.1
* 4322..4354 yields -0.7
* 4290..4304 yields 0.7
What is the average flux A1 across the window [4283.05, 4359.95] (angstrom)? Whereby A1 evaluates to 4.35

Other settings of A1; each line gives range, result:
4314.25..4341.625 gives 4.95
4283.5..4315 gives 4.11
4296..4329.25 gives 4.19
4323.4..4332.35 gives 4.1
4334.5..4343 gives 6.66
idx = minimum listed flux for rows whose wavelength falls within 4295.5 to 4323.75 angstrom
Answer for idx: 2.999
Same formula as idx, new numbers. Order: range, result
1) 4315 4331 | 3.373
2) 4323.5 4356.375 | 3.155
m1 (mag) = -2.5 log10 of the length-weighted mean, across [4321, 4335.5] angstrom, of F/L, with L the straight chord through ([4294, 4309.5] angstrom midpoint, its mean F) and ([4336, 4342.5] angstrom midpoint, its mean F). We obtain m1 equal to 0.48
